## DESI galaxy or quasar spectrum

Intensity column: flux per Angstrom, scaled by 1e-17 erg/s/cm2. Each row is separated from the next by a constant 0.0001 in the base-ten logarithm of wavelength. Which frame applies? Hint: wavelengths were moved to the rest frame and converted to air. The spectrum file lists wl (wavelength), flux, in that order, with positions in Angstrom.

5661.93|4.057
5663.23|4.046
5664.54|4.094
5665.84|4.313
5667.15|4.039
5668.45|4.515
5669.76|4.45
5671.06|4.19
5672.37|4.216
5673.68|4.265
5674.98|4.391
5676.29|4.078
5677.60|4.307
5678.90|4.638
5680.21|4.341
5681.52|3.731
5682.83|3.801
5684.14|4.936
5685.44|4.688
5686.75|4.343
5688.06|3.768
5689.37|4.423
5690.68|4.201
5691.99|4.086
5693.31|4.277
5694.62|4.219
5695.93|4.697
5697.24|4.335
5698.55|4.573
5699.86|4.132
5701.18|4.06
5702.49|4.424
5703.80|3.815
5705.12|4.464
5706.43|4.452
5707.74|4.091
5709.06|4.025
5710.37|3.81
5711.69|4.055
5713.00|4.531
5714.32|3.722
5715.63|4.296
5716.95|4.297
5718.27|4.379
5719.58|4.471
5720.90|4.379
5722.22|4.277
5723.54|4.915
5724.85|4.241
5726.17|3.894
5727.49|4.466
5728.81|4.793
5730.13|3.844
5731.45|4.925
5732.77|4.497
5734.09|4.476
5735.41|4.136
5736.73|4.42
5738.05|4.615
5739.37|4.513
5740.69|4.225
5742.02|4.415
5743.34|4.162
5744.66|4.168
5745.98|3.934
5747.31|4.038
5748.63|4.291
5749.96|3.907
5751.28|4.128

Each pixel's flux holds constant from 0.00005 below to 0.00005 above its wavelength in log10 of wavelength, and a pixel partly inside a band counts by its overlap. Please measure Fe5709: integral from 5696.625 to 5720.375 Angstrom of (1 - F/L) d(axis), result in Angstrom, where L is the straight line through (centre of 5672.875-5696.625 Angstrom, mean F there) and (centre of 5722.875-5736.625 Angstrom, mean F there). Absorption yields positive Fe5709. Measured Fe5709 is 0.8 Angstrom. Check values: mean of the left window 4.29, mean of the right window 4.42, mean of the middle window 4.22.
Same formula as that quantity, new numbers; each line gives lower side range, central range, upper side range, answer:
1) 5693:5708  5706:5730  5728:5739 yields 0.6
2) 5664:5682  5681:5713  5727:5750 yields 0.4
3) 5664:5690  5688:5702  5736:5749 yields 0.0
